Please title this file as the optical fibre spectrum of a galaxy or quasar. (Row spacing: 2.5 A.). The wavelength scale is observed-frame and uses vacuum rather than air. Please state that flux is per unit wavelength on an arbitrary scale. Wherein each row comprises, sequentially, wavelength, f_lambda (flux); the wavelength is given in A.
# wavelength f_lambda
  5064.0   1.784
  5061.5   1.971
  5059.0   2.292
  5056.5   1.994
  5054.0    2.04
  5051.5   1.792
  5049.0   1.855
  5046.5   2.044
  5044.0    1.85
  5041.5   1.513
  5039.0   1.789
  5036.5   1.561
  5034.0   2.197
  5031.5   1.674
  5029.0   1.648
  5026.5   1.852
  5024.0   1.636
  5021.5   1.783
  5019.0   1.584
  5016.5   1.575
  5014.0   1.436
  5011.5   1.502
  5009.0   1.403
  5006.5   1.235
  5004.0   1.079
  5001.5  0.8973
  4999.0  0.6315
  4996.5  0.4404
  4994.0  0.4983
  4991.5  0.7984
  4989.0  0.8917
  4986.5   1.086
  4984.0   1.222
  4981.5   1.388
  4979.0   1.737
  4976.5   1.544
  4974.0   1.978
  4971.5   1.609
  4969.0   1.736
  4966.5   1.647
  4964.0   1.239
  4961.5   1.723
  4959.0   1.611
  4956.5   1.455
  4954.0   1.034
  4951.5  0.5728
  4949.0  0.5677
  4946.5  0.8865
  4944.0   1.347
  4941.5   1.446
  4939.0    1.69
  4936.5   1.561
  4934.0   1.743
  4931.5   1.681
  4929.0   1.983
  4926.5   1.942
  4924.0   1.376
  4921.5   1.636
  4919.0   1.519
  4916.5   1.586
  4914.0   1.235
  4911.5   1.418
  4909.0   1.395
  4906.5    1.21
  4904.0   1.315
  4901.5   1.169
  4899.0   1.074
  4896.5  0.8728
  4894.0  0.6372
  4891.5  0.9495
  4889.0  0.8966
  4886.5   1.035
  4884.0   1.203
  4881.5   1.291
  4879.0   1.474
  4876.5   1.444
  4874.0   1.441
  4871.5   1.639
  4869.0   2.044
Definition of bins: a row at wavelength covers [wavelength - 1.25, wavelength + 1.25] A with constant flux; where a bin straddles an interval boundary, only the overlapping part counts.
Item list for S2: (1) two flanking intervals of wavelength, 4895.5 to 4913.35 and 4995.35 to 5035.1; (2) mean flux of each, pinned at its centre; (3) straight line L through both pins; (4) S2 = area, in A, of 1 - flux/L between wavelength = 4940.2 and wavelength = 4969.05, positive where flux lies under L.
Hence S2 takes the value 1.1 A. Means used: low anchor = 1.21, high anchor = 1.41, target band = 1.25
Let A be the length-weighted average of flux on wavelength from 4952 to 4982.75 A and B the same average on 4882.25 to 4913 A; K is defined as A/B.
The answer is 1.39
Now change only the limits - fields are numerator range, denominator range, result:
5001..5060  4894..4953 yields 1.26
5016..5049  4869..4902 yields 1.47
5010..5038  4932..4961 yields 1.30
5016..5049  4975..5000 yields 1.69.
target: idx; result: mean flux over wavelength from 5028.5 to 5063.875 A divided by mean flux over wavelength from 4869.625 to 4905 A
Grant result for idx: 1.6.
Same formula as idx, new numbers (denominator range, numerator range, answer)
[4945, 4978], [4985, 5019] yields 0.78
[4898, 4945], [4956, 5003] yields 0.85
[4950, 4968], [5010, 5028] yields 1.23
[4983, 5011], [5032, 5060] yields 2.02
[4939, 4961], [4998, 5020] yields 1.08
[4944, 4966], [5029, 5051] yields 1.54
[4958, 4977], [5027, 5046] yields 1.08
